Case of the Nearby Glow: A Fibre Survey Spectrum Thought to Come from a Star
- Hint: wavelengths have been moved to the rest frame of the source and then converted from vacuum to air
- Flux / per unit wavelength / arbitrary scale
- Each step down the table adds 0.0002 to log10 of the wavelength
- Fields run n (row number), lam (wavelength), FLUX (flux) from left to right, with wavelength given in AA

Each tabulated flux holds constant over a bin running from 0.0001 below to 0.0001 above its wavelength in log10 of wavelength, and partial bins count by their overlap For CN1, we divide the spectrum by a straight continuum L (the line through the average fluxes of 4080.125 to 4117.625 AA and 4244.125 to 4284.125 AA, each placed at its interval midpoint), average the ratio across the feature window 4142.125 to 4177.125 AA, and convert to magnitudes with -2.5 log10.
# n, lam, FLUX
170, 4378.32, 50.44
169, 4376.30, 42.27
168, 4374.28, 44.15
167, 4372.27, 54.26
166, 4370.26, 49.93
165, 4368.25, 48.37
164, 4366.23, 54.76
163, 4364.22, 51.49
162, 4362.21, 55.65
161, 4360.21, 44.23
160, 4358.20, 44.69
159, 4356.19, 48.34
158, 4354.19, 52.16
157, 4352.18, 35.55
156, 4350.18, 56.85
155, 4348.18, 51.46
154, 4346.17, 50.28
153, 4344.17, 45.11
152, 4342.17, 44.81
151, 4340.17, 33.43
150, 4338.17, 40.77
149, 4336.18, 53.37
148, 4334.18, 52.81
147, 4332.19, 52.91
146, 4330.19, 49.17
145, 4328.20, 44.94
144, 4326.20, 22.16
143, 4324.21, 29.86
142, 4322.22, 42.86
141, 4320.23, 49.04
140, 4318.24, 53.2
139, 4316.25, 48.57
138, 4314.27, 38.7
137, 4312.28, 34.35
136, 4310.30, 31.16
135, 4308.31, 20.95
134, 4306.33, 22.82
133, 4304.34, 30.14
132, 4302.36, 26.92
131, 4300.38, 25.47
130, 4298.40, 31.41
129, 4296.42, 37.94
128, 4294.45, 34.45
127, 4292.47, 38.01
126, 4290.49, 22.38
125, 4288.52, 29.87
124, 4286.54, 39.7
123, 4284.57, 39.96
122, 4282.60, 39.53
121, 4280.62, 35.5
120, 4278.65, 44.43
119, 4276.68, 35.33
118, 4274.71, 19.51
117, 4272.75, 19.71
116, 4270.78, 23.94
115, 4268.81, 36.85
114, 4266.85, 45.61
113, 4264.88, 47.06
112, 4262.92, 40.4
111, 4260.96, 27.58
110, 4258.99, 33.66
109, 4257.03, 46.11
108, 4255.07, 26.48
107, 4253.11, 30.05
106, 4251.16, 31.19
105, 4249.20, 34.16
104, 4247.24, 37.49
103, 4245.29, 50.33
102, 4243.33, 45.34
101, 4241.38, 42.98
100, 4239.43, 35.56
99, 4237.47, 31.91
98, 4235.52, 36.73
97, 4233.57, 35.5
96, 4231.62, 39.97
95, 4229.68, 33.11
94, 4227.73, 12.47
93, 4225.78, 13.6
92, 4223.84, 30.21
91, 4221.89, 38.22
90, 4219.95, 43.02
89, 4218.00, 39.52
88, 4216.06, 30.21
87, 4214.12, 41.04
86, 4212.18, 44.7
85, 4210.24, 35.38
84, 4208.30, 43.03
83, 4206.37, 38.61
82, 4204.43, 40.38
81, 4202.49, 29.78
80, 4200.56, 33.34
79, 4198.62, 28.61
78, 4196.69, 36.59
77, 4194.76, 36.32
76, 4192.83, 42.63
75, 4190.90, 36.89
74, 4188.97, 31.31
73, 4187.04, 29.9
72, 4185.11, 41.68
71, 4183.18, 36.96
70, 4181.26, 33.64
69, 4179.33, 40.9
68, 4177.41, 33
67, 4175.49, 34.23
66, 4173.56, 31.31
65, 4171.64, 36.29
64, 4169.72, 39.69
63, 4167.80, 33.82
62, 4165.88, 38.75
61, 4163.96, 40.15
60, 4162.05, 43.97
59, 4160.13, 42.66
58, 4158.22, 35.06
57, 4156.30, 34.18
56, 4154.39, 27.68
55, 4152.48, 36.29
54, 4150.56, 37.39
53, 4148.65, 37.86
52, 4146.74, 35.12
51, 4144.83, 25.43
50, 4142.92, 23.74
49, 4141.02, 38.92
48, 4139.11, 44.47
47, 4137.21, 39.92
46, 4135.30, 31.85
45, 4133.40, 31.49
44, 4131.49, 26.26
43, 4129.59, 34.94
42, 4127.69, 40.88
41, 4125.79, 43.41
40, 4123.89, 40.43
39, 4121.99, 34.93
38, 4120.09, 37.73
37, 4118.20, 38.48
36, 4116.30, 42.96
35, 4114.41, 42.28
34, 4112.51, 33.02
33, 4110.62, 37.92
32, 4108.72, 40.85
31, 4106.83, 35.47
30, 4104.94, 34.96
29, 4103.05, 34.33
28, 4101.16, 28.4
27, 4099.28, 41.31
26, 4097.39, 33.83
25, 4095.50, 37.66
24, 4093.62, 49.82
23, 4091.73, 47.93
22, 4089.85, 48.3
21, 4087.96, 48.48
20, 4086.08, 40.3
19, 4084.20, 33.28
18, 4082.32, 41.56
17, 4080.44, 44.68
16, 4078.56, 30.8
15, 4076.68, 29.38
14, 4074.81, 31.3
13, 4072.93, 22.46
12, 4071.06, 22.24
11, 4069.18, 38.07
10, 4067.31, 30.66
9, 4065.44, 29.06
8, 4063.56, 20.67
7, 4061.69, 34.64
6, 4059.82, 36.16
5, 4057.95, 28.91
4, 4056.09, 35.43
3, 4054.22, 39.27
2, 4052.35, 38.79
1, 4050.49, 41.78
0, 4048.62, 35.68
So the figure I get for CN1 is 0.09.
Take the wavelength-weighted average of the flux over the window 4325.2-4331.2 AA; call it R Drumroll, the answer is 38.7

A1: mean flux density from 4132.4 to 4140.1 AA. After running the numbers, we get 36.9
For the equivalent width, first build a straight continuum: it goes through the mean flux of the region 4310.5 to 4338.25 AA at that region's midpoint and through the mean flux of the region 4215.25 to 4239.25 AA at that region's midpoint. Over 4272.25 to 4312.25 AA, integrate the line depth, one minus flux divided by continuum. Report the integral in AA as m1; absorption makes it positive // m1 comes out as 8.25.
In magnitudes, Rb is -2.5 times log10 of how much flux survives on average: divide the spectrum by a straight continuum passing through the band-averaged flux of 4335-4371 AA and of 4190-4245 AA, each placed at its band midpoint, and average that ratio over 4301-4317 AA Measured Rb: 0.369 mag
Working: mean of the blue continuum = 35.7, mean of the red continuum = 47.9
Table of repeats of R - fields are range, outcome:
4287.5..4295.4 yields 31.2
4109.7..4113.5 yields 35.5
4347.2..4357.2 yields 48.9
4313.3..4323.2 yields 46.5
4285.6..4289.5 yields 34.7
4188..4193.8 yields 36.9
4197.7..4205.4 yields 33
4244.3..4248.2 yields 43.9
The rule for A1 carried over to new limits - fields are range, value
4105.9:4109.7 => 38.1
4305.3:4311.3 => 25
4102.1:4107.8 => 35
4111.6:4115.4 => 37.8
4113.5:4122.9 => 39.3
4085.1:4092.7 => 46.2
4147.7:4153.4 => 37.1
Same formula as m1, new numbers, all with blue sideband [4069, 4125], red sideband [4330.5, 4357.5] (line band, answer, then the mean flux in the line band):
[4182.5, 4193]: 1.29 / 36.1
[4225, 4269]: 8.22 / 35.5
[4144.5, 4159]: 2.09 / 33.9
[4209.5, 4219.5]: 0.89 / 38.5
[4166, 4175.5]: 1.17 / 35.5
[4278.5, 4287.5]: 1.13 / 39.4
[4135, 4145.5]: 1.28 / 34.4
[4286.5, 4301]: 4.26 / 32.1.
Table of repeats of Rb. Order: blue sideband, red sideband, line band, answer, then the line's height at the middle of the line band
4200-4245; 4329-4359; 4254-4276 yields 0.19 mag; 39.8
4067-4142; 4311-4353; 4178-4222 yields 0.09 mag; 40.2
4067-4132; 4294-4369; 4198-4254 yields 0.13 mag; 39.8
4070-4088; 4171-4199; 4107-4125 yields -0.13 mag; 34.4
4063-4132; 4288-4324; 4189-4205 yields 0.01 mag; 35.5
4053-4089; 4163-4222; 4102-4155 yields -0.03 mag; 35.1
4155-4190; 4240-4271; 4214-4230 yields 0.21 mag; 37.2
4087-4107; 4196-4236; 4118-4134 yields 0.07 mag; 38.8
